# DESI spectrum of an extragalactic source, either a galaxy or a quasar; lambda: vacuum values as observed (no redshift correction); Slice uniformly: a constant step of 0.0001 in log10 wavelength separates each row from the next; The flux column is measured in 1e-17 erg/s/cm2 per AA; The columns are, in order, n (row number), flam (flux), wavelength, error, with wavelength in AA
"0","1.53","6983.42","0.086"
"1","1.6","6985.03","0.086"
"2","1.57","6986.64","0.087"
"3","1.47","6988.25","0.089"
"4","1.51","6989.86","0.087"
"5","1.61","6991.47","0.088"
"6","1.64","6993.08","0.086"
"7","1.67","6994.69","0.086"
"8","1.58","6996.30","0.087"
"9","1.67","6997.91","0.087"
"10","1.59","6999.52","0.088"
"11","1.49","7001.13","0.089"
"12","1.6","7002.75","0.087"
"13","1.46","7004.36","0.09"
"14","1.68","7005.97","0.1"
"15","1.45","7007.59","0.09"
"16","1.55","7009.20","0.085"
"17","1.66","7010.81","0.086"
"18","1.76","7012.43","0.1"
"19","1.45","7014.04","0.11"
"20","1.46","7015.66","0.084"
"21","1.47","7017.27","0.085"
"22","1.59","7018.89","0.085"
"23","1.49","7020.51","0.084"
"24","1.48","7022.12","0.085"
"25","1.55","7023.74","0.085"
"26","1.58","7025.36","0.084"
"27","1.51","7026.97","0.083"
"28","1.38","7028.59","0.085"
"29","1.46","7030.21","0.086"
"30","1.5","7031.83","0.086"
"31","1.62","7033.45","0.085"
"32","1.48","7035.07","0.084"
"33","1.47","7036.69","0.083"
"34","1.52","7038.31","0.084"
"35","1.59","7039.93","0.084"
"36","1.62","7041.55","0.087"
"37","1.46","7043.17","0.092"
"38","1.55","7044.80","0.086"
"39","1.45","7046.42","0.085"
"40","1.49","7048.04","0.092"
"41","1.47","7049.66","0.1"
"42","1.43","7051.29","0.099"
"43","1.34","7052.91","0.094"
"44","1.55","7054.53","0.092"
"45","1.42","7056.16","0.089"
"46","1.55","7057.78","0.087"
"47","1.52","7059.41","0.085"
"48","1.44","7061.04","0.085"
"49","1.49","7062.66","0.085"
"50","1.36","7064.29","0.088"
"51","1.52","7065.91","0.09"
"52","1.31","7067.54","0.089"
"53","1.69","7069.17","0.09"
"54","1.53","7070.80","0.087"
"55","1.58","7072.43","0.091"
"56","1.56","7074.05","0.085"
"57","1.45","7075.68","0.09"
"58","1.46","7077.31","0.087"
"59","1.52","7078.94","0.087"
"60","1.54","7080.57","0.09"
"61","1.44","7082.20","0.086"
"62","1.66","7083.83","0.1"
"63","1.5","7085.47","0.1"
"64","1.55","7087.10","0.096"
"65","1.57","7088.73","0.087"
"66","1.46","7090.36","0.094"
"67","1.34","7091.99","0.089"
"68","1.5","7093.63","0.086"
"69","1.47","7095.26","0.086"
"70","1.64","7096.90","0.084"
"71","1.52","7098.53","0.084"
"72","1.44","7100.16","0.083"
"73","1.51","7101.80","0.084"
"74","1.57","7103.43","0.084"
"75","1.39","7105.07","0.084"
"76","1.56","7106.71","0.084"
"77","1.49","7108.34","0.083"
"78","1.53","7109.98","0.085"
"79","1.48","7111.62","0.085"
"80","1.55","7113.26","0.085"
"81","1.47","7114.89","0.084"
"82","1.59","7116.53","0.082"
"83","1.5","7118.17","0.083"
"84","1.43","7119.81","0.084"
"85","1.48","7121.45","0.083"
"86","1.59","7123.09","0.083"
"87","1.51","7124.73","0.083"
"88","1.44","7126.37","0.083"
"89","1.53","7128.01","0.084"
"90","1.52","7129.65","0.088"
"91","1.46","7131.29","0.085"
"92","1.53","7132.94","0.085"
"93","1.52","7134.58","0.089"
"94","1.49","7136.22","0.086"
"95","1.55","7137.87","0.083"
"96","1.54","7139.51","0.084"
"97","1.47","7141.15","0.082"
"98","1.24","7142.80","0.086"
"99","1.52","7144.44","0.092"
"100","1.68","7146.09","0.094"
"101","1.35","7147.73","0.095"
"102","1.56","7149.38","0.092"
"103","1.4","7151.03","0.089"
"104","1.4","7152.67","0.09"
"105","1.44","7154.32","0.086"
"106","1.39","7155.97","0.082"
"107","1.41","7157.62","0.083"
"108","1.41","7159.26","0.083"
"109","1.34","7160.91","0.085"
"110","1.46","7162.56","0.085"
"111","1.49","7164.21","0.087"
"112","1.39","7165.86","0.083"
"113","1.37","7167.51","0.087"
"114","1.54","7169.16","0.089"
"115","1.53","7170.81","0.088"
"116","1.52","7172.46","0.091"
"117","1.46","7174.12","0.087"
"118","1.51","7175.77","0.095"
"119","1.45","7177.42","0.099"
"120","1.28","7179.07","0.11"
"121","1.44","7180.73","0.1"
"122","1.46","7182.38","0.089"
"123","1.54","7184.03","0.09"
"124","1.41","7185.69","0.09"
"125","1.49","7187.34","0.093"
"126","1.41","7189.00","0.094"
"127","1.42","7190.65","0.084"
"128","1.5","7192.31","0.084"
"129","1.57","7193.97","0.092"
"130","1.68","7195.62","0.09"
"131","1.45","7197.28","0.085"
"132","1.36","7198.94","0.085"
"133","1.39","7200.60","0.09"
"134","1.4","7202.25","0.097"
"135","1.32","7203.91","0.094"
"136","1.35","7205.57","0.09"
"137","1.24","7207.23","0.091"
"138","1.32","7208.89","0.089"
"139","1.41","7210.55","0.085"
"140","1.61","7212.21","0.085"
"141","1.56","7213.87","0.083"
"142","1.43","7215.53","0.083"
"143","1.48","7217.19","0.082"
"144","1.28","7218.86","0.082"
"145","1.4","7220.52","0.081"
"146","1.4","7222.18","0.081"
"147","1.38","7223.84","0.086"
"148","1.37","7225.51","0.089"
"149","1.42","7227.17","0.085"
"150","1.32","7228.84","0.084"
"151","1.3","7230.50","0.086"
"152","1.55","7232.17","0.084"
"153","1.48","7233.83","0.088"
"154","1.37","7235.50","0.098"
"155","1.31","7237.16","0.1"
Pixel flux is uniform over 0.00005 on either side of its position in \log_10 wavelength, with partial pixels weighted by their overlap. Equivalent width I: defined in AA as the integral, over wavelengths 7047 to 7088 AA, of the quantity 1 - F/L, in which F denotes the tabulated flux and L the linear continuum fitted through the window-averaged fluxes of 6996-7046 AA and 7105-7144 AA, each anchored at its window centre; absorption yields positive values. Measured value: 0.66 AA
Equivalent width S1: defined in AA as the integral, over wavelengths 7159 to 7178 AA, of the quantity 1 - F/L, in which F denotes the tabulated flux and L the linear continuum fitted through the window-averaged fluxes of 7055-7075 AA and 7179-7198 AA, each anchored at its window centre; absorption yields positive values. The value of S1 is 0.3 AA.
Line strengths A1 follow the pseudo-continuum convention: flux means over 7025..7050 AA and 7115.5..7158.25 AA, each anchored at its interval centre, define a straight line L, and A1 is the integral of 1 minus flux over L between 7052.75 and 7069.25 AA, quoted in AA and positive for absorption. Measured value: 0.4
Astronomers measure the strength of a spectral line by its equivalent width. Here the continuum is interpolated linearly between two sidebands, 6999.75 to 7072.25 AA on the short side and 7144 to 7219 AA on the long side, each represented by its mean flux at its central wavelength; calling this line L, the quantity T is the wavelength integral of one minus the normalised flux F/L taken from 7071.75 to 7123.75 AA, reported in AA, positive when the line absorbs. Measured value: -1.0 AA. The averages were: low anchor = 1.51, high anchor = 1.44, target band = 1.51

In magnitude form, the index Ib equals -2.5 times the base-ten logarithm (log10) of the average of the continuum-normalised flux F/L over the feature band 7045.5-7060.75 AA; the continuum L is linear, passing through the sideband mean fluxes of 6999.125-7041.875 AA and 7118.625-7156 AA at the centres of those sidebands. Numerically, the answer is 0.04 mag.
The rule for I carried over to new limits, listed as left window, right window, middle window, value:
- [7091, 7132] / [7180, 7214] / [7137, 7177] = 0.3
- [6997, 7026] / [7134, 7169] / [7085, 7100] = -0.1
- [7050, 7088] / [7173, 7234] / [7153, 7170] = 0.3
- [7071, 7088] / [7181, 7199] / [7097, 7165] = 1.1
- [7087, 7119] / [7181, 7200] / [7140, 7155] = 0.4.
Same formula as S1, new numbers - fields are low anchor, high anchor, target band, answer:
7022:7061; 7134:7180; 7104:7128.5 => -0.56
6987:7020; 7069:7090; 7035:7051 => 0.44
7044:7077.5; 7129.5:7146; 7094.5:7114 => -0.32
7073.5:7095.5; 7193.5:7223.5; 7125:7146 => -0.32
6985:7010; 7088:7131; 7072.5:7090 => -0.07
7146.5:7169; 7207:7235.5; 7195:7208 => 0.19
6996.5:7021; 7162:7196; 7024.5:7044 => 0.38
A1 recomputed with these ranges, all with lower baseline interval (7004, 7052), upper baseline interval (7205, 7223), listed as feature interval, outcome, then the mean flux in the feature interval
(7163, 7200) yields -1.0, 1.47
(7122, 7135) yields -0.5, 1.51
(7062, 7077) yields 0.0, 1.5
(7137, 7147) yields -0.3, 1.5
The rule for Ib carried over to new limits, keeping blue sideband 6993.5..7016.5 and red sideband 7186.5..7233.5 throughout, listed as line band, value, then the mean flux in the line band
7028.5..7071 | 0.04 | 1.49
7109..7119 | -0.02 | 1.52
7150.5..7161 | 0.05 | 1.4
